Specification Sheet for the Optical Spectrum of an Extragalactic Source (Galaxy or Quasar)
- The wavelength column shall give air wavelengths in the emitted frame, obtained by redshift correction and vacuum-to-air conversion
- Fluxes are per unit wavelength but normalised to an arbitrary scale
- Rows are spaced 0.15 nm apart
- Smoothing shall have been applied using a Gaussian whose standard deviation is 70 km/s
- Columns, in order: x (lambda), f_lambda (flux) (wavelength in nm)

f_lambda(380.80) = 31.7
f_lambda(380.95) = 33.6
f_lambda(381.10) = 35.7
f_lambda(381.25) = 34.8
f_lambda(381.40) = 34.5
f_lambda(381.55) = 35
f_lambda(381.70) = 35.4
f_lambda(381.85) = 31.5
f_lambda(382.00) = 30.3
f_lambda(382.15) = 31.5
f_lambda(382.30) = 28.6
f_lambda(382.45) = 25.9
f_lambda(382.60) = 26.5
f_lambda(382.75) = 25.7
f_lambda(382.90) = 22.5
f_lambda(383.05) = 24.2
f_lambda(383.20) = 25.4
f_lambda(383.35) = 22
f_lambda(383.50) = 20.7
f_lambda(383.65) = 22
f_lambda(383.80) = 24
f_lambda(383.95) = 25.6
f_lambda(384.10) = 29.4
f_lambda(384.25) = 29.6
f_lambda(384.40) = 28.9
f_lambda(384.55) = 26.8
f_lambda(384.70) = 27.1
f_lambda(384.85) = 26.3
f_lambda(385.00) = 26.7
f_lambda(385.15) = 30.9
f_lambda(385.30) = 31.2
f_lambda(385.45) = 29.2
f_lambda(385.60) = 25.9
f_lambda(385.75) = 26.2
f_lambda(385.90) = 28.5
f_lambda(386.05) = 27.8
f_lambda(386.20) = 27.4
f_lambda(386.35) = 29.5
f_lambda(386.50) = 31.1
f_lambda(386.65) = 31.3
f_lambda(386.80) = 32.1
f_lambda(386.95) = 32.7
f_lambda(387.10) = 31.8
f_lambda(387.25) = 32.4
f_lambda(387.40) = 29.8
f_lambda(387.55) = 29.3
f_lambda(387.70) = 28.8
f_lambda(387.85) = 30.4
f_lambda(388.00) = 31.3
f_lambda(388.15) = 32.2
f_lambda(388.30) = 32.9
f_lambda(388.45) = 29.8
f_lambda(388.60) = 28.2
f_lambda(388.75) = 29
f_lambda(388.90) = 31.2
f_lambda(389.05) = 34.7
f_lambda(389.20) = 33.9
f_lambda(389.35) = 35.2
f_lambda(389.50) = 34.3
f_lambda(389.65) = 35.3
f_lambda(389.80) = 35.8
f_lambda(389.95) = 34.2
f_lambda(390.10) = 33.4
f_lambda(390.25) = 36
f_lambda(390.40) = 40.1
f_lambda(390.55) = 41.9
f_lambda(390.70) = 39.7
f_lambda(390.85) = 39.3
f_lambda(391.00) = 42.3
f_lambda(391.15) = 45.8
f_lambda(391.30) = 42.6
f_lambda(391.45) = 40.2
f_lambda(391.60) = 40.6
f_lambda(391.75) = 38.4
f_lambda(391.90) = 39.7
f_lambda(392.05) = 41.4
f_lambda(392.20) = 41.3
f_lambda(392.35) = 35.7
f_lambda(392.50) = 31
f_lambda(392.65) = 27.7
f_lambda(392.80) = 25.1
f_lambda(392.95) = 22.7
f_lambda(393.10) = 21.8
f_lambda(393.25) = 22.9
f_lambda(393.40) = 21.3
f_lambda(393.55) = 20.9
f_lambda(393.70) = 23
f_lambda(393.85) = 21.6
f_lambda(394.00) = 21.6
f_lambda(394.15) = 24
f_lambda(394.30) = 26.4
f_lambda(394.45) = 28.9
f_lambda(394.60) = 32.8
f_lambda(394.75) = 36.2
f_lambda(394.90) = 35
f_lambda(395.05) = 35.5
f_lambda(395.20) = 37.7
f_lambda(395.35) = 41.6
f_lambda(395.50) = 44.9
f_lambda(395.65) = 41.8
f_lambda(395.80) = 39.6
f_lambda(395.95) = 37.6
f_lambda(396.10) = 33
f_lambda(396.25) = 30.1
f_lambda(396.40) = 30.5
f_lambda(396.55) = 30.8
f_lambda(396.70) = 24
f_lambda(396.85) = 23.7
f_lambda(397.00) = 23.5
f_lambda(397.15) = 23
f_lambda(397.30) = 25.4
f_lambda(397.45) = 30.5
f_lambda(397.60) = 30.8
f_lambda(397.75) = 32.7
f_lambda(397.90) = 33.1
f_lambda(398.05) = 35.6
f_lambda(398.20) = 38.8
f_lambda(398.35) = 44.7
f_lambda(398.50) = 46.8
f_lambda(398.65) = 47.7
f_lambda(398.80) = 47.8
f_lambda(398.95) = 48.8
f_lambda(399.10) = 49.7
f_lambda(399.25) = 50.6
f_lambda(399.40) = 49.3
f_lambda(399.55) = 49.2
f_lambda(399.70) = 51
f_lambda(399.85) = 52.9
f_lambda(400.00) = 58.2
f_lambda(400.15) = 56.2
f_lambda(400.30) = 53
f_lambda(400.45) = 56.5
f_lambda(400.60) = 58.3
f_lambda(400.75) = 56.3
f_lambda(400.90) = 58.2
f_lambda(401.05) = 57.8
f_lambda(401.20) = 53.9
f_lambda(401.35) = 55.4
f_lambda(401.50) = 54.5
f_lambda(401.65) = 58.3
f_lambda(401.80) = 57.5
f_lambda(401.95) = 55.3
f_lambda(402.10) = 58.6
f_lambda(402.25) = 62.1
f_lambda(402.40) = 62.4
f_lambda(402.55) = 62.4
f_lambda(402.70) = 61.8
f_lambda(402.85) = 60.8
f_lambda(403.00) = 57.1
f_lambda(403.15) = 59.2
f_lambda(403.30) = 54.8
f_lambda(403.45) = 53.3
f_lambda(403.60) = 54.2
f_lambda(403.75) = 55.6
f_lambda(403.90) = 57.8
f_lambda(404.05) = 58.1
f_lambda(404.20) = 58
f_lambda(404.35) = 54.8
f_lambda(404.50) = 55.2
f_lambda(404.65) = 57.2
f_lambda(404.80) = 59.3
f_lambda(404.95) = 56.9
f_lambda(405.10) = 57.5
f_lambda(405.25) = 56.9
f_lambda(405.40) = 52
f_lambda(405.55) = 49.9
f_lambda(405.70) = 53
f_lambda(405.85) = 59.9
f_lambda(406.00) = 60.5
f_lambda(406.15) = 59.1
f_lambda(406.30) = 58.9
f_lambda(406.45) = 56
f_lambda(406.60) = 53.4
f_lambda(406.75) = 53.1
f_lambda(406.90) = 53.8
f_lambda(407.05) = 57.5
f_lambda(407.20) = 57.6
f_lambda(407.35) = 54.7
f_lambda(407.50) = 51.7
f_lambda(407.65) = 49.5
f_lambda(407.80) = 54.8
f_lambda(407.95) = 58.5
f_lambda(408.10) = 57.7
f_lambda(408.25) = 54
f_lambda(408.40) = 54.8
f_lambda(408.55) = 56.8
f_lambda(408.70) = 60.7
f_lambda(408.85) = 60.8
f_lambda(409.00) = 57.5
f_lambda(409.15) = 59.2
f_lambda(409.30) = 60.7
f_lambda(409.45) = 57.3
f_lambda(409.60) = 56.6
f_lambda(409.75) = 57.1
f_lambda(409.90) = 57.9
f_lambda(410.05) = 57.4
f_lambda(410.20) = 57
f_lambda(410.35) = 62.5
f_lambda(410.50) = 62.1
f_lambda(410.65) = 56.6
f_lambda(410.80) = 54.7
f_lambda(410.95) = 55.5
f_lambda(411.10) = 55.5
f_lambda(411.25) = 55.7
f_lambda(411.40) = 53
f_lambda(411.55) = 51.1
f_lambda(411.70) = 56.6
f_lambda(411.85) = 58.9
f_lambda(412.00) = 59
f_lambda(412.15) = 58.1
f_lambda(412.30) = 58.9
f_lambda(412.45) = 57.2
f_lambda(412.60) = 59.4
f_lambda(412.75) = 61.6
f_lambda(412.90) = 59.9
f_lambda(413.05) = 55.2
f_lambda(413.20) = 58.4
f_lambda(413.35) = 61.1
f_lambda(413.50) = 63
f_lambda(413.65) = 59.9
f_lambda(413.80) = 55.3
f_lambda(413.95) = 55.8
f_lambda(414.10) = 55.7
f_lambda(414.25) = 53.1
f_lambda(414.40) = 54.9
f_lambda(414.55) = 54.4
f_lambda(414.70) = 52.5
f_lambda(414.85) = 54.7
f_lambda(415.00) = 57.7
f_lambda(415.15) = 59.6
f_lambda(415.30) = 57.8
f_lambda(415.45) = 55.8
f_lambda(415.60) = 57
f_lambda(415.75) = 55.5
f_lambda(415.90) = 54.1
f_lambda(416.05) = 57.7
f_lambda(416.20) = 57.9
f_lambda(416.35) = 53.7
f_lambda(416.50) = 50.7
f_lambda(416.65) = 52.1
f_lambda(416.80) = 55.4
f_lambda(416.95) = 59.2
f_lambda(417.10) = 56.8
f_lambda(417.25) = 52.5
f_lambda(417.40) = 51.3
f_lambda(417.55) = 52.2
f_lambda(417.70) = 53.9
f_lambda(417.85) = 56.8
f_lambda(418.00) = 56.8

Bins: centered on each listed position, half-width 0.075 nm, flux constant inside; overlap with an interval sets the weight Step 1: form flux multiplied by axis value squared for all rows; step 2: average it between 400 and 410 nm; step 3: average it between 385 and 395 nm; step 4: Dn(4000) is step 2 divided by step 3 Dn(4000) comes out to 1.9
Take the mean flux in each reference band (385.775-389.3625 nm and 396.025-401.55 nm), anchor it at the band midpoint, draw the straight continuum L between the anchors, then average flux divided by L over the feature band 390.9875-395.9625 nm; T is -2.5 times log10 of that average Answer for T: 0.128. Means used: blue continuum 30.7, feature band 33.1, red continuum 43.3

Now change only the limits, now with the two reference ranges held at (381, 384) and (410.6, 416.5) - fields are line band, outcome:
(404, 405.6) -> -0.15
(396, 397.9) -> 0.41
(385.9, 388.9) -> 0.08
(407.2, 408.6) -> -0.07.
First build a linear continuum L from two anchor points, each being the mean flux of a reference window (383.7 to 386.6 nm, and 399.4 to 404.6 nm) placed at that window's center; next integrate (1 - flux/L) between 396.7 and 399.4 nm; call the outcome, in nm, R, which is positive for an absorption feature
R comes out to 0.700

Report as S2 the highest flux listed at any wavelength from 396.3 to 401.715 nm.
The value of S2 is 58.3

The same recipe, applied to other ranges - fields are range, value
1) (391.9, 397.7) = 44.9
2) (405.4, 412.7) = 62.5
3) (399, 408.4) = 62.4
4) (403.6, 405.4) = 59.3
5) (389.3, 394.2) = 45.8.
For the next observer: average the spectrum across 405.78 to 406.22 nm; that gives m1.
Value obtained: 59.8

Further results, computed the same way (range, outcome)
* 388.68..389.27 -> 32.2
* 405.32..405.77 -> 51.7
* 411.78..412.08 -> 58.9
